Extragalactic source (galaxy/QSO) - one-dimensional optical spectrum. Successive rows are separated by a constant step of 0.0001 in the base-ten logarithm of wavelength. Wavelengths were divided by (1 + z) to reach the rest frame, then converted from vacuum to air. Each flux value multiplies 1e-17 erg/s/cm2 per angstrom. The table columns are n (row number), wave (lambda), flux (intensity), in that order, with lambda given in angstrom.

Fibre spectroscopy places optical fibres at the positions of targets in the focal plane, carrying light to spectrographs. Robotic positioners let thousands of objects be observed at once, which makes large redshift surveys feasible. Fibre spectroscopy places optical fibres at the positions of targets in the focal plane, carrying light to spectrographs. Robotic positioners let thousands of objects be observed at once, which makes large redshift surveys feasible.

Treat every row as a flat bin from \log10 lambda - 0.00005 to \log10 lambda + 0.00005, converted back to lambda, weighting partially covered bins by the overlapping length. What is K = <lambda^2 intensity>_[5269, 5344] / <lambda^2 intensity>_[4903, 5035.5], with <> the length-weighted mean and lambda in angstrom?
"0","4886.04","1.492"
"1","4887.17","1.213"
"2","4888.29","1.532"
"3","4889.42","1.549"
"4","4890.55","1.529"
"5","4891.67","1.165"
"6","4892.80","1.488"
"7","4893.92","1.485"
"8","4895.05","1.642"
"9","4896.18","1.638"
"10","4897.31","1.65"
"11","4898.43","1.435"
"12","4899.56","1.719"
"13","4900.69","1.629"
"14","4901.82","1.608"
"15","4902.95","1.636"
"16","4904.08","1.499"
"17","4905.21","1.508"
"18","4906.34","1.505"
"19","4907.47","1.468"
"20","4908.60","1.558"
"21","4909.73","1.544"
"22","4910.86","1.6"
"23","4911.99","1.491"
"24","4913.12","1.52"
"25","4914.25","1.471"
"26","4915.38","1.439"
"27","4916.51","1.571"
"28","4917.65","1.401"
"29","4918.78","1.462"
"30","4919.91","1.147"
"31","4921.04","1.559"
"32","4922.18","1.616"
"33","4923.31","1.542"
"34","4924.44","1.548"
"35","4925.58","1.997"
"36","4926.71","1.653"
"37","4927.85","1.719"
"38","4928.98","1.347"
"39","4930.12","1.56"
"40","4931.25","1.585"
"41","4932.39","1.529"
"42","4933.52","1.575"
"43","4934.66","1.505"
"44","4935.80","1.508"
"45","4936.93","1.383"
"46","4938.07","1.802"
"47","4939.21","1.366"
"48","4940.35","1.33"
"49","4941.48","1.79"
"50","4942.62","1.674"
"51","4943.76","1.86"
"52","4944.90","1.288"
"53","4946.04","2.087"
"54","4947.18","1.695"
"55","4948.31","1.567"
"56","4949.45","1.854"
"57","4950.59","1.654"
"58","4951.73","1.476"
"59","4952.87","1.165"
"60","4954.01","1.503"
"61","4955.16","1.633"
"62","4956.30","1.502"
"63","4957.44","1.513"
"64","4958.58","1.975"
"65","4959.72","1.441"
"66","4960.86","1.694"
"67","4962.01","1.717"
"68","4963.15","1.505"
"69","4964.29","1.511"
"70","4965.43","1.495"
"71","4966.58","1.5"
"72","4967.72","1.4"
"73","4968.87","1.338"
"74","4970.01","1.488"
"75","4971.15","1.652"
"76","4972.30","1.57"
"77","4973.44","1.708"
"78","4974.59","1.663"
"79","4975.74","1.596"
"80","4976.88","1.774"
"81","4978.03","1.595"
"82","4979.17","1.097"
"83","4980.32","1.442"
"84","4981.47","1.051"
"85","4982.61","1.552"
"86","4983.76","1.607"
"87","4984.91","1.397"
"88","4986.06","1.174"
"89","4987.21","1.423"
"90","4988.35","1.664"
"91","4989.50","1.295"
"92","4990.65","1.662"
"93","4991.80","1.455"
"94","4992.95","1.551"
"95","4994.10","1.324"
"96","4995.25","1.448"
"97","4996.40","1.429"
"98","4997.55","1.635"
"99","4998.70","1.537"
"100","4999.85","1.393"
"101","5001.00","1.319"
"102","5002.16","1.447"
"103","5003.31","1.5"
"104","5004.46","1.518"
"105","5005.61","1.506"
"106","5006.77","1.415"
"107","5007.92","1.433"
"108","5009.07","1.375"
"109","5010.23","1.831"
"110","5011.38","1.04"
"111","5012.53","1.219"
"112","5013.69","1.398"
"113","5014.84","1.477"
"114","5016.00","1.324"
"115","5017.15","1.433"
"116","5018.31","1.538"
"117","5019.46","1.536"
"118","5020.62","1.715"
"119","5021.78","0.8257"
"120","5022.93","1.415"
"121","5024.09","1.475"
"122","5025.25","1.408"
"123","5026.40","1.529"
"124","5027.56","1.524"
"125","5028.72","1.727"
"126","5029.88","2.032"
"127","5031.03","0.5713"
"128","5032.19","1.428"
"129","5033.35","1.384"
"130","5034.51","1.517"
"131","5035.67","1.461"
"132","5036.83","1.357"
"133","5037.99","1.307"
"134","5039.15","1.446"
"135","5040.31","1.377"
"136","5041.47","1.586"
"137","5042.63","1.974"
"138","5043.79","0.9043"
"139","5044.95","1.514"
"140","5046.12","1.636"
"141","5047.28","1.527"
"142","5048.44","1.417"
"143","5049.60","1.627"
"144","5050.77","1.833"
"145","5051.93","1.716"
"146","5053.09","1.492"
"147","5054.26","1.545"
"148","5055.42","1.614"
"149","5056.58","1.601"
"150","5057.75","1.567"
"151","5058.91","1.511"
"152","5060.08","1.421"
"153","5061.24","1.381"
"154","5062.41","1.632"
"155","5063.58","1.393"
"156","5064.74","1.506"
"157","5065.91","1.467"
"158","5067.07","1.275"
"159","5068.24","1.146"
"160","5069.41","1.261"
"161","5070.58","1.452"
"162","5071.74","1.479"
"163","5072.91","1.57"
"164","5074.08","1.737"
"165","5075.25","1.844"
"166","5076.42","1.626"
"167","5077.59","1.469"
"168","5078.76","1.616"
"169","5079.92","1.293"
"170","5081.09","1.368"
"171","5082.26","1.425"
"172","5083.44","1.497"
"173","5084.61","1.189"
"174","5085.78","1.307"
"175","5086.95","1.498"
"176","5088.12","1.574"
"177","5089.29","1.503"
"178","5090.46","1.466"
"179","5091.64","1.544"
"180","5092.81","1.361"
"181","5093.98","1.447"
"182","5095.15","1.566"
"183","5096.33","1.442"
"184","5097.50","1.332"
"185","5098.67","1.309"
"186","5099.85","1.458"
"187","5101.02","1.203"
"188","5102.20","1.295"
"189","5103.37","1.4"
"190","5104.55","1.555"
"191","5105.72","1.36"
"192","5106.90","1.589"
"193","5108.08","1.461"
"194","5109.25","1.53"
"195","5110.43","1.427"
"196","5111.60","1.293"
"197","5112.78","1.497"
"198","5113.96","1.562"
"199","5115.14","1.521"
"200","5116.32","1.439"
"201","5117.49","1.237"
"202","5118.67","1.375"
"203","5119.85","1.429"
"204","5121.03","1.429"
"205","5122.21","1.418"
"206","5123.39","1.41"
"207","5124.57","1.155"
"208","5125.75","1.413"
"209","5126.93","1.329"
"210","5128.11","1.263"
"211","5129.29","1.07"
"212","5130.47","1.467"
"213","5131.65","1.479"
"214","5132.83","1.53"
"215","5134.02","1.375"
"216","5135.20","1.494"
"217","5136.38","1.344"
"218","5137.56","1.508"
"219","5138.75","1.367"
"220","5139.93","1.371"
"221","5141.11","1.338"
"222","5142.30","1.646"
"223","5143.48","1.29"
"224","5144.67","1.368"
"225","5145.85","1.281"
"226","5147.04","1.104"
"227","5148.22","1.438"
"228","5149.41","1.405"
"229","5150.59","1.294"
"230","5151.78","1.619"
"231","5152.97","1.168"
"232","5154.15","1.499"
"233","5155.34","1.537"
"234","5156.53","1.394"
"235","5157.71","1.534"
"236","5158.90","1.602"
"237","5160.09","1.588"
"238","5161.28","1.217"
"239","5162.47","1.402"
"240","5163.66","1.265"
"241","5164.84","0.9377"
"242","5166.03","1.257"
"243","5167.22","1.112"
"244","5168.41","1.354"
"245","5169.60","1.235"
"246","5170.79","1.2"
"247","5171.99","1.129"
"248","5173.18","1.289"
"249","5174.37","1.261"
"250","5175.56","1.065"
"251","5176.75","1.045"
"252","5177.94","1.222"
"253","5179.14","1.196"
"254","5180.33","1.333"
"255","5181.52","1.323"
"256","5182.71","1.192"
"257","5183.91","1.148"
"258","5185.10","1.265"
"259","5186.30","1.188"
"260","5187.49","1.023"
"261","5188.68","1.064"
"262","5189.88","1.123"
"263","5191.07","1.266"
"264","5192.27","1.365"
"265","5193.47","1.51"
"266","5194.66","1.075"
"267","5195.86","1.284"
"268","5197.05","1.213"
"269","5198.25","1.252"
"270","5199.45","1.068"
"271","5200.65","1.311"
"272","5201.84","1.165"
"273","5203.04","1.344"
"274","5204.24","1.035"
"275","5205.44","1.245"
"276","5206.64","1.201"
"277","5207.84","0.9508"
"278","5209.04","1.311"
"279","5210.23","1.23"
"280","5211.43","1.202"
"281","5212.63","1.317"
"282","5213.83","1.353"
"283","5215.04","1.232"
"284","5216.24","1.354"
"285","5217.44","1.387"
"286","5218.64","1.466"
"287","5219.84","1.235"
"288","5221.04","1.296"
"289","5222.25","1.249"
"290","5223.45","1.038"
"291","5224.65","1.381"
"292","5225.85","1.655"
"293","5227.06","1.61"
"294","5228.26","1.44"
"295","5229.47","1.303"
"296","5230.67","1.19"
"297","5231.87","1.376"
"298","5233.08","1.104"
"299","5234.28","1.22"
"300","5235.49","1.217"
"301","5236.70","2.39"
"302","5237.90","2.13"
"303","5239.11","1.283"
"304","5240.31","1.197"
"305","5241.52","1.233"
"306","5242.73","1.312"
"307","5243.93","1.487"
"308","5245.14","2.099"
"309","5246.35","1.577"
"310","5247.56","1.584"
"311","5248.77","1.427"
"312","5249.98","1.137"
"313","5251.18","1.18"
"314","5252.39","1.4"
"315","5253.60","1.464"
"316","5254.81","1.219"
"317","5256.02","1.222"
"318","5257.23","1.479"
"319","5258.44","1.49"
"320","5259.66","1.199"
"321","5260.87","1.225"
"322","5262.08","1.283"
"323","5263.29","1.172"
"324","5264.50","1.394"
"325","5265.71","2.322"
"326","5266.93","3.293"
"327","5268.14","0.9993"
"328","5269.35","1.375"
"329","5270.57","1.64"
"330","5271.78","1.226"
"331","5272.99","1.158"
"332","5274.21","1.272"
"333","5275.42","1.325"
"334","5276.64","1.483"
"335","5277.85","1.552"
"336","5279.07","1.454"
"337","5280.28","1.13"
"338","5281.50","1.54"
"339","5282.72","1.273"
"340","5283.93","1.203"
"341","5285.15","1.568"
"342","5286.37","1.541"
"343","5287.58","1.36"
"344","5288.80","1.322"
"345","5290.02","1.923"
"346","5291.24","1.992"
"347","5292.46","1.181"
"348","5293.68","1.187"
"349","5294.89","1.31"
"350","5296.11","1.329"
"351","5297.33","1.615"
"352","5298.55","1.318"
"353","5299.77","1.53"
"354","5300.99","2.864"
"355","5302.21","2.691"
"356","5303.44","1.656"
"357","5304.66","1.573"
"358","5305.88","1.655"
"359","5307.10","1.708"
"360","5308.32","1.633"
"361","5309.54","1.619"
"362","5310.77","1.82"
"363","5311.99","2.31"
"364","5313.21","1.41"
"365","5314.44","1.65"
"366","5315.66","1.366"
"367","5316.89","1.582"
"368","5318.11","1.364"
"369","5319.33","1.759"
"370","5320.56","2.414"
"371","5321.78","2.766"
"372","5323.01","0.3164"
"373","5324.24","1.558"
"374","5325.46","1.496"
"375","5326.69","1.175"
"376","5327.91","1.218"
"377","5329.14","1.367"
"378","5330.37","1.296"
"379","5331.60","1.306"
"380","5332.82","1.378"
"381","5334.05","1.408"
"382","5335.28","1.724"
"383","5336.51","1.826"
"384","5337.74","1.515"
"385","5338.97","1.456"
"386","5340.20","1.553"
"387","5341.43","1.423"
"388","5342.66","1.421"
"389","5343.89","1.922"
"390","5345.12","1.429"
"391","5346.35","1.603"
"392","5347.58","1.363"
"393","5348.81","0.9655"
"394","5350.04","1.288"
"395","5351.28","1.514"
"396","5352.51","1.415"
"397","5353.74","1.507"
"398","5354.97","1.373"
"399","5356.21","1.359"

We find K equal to 1.2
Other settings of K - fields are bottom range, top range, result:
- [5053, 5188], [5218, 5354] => 1.16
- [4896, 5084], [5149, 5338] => 1.04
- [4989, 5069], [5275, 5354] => 1.18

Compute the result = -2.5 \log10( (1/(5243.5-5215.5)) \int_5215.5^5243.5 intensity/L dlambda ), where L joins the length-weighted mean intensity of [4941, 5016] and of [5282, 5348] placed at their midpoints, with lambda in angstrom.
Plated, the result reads 0.12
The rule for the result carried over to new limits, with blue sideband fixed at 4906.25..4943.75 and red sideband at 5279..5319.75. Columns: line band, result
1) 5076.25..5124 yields 0.10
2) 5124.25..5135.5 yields 0.16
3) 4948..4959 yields -0.02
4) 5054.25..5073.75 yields 0.07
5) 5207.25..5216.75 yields 0.27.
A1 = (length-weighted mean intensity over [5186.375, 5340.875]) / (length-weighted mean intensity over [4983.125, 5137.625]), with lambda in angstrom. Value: 1.00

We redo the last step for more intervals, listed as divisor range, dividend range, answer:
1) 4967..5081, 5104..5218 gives 0.89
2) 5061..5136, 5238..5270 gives 1.03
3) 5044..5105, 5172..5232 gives 0.85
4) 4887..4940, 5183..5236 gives 0.82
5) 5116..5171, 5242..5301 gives 1.08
